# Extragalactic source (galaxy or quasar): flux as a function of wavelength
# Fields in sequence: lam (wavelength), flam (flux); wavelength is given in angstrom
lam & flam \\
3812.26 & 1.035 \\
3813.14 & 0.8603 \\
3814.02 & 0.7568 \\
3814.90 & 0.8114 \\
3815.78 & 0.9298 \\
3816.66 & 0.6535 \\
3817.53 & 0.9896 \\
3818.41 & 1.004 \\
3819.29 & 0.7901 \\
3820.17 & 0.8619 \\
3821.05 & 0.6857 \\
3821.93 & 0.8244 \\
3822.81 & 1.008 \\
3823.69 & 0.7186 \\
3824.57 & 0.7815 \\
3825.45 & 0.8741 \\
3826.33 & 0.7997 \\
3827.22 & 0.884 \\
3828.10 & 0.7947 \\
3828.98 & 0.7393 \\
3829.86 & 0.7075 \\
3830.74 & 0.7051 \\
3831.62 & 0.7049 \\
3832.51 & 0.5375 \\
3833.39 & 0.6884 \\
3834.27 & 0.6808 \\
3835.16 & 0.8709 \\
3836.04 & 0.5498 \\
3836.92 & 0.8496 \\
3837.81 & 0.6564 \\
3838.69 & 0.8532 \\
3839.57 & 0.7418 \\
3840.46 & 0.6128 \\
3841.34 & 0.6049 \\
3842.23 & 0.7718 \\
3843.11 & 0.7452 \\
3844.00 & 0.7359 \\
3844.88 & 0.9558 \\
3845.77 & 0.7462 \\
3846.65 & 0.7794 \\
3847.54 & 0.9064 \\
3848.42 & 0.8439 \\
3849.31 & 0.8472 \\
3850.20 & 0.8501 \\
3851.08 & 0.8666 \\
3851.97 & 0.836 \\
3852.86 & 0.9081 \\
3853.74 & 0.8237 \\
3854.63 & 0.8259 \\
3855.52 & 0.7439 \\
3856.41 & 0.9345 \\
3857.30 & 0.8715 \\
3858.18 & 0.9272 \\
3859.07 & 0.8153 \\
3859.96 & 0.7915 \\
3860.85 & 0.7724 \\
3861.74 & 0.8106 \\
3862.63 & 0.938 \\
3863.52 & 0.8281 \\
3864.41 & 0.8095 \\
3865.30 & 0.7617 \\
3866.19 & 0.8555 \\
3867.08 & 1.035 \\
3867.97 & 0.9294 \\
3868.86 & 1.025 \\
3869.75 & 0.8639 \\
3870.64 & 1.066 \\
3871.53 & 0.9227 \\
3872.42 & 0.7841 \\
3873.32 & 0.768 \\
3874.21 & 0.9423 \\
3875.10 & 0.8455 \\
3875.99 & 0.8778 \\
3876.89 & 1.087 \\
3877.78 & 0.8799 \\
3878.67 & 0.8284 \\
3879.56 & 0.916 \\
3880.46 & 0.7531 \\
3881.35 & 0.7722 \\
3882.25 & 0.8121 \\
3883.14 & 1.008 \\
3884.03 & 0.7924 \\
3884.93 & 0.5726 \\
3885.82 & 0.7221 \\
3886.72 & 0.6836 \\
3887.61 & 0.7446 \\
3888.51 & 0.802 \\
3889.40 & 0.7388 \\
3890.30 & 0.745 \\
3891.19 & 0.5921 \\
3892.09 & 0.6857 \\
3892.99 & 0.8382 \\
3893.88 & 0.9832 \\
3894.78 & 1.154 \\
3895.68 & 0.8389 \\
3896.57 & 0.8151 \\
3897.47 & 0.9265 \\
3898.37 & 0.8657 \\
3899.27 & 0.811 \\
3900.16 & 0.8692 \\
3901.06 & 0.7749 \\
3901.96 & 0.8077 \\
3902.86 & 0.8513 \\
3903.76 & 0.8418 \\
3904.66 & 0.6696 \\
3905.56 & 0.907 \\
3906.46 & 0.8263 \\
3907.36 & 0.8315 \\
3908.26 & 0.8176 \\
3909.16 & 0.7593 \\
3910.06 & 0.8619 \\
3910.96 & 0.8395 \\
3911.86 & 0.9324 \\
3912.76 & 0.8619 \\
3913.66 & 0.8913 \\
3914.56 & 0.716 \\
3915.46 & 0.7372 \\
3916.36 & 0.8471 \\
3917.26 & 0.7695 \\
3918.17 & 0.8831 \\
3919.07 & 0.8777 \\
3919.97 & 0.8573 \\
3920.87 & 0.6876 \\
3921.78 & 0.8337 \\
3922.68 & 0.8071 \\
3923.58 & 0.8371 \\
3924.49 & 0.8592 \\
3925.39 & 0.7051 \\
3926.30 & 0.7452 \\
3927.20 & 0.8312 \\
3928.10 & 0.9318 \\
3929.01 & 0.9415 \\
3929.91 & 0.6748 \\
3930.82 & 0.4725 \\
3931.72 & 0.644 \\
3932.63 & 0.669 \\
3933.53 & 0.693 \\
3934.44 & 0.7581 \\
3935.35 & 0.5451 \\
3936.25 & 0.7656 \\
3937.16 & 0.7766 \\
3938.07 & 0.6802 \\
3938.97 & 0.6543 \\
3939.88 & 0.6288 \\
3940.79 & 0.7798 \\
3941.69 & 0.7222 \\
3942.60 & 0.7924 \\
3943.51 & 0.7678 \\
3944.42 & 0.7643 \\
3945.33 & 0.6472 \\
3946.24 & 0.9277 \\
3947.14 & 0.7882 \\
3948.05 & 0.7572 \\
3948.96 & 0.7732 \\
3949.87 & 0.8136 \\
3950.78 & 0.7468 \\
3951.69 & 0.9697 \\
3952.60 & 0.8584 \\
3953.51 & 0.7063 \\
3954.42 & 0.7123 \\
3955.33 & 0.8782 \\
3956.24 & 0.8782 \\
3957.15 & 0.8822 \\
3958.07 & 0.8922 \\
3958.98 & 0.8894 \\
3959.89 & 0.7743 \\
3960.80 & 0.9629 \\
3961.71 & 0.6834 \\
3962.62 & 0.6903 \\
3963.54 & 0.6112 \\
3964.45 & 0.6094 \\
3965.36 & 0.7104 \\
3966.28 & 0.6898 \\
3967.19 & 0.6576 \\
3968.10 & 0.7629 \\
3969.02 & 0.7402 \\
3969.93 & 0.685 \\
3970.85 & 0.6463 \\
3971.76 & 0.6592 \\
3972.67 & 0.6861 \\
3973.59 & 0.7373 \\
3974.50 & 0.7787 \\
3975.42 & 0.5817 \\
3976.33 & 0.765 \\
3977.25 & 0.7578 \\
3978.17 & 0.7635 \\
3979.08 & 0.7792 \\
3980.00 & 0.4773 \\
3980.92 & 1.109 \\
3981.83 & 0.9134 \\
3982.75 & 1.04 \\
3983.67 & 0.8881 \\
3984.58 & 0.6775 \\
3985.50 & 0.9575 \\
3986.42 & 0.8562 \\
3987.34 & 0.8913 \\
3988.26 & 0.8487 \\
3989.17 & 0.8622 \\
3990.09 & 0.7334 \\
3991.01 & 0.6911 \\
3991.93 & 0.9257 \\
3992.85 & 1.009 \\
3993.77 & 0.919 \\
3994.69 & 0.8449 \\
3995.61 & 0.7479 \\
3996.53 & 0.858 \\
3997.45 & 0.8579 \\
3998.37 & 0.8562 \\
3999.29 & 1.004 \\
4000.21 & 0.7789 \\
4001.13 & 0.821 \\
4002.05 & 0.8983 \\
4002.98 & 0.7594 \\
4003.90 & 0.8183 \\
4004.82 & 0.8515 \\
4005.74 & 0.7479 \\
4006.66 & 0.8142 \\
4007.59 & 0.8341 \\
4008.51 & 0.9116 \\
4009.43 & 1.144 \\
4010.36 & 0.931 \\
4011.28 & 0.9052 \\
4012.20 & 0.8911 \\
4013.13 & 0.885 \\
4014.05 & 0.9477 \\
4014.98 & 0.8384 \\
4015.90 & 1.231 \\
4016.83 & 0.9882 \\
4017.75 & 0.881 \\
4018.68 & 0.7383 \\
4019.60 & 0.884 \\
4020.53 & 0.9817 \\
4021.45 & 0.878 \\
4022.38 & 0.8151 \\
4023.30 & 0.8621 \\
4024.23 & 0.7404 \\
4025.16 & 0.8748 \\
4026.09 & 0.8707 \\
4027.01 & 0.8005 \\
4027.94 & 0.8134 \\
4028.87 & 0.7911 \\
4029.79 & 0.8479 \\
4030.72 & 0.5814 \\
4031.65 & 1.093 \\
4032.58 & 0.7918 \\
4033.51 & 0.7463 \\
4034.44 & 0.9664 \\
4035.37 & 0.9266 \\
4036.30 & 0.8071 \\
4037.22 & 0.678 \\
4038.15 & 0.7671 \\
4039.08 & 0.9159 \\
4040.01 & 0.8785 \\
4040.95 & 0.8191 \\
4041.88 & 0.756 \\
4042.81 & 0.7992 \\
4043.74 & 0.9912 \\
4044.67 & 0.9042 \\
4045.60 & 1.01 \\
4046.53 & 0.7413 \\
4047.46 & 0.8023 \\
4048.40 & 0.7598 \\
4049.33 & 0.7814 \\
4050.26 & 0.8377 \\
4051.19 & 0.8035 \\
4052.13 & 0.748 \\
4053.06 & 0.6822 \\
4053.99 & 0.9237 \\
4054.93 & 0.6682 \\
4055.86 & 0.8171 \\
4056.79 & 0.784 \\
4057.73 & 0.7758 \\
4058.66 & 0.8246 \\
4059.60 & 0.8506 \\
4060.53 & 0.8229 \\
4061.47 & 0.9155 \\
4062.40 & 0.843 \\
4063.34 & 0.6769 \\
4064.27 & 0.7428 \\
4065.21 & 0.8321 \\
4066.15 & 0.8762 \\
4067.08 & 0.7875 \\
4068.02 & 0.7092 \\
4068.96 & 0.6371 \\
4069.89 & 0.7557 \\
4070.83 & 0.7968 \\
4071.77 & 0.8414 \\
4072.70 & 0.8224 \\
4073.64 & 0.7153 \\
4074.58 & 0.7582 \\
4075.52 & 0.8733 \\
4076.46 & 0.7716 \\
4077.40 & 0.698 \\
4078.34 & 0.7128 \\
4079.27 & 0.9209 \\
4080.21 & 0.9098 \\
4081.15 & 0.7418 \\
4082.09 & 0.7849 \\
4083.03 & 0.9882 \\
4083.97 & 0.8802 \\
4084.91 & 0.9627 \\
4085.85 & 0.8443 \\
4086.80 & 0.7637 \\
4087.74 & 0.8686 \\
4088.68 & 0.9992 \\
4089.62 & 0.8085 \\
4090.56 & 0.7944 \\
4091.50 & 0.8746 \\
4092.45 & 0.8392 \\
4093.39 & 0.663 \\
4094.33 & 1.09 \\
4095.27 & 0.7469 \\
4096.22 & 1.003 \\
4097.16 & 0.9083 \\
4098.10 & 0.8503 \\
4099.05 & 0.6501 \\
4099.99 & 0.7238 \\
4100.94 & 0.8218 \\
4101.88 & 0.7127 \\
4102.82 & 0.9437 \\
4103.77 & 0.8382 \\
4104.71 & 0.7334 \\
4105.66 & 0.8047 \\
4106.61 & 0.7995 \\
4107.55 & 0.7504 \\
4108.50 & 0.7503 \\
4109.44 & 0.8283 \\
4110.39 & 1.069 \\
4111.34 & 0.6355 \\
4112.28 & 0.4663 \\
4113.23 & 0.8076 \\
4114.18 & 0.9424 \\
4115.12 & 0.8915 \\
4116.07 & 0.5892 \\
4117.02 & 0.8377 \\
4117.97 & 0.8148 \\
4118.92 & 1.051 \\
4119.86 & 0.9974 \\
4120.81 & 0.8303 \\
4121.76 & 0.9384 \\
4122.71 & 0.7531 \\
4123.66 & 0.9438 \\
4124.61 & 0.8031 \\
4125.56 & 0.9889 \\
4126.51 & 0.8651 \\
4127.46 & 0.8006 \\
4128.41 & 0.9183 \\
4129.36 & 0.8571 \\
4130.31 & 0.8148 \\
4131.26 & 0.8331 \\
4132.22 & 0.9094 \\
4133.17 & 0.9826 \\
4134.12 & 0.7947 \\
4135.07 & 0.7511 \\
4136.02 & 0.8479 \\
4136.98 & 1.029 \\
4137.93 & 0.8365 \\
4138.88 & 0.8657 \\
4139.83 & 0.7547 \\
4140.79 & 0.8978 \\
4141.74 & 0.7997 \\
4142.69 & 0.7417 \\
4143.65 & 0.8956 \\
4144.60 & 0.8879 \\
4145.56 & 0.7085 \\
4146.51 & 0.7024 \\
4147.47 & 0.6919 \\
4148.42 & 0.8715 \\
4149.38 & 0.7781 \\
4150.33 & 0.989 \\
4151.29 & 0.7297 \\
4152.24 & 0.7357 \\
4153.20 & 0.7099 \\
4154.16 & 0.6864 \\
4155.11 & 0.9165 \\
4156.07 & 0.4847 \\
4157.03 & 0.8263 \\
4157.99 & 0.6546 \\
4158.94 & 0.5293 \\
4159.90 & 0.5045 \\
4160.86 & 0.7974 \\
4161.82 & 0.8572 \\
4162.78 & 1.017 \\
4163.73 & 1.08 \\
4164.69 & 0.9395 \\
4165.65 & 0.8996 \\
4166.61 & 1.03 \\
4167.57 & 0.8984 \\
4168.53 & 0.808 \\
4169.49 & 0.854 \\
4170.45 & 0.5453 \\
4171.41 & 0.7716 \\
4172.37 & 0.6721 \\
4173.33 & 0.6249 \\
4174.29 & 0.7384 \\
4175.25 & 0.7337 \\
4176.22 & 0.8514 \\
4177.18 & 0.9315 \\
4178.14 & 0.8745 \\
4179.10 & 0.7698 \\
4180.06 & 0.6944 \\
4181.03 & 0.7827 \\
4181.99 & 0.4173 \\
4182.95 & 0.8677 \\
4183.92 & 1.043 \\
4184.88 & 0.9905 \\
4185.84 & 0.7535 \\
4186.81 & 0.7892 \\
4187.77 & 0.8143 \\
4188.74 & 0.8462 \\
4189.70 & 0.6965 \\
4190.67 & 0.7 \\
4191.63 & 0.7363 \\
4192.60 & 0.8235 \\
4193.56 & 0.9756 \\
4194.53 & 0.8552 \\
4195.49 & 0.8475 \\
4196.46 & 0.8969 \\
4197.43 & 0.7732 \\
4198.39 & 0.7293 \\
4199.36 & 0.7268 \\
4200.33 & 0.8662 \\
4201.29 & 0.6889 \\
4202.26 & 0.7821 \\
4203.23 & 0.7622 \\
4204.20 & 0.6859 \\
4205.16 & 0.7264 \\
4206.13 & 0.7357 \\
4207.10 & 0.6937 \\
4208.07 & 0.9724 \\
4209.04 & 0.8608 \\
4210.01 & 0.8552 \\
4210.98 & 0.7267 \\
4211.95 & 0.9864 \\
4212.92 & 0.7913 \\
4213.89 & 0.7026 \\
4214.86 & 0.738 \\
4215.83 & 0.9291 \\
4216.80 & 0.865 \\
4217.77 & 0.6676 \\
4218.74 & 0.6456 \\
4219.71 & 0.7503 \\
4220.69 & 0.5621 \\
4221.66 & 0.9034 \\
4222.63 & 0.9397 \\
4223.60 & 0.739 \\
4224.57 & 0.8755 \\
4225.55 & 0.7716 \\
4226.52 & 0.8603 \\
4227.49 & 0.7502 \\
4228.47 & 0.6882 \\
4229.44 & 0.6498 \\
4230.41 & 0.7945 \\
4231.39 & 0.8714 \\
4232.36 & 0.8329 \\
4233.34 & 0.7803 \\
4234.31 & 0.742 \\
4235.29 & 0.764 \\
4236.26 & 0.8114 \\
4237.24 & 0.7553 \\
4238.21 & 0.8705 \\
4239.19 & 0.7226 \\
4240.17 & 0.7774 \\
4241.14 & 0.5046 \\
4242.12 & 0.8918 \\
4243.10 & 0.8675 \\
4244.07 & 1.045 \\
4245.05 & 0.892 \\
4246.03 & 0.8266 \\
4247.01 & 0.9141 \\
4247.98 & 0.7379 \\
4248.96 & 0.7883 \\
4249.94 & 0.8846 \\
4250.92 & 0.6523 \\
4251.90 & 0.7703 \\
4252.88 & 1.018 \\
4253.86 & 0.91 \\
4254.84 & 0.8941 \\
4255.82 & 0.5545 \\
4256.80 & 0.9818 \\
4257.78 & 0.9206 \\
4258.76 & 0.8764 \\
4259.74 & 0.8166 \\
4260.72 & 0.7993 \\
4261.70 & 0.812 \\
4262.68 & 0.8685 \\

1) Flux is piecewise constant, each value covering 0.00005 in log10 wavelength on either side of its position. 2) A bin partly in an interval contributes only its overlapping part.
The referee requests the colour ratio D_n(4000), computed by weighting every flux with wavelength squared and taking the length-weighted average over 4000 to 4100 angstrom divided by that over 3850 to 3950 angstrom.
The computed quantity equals 1.11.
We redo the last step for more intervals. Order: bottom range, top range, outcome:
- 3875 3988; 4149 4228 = 1.14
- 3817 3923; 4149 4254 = 1.14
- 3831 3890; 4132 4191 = 1.14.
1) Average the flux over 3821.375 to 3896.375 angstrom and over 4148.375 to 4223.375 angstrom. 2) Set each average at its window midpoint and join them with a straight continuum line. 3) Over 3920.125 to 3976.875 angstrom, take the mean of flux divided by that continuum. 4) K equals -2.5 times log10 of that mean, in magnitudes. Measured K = 0.08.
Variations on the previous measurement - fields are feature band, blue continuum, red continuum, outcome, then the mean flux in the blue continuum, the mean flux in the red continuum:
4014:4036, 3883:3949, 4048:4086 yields -0.09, 0.786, 0.802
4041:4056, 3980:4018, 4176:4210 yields 0.06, 0.882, 0.799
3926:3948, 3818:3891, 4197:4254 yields 0.11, 0.813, 0.793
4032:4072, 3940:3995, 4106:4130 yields 0.01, 0.788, 0.837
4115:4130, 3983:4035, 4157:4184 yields -0.07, 0.865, 0.789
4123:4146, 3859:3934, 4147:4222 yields -0.08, 0.823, 0.788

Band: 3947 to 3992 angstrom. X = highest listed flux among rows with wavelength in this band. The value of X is 1.109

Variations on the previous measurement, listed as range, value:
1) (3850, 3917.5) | 1.154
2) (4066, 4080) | 0.9209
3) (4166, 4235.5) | 1.043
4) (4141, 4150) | 0.8956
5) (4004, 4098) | 1.231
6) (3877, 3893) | 1.008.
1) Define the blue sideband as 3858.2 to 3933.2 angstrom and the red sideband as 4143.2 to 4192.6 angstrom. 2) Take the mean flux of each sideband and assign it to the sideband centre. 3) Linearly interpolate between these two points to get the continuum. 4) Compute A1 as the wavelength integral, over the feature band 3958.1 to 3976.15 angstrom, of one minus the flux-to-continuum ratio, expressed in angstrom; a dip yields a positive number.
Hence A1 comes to 2.1 angstrom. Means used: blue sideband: 0.825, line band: 0.719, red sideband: 0.787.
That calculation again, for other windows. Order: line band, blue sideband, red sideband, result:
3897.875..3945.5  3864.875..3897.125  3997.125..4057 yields 3.8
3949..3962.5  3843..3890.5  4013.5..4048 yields 0.4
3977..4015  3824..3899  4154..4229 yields -2.5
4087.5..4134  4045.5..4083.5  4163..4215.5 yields -2.3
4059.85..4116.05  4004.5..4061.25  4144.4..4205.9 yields 0.9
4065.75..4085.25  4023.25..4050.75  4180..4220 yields 0.4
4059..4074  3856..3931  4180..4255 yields 0.5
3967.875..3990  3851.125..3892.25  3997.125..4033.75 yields 1.9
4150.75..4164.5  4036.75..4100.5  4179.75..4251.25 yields 0.8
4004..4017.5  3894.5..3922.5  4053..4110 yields -1.6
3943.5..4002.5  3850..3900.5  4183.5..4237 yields 2.4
